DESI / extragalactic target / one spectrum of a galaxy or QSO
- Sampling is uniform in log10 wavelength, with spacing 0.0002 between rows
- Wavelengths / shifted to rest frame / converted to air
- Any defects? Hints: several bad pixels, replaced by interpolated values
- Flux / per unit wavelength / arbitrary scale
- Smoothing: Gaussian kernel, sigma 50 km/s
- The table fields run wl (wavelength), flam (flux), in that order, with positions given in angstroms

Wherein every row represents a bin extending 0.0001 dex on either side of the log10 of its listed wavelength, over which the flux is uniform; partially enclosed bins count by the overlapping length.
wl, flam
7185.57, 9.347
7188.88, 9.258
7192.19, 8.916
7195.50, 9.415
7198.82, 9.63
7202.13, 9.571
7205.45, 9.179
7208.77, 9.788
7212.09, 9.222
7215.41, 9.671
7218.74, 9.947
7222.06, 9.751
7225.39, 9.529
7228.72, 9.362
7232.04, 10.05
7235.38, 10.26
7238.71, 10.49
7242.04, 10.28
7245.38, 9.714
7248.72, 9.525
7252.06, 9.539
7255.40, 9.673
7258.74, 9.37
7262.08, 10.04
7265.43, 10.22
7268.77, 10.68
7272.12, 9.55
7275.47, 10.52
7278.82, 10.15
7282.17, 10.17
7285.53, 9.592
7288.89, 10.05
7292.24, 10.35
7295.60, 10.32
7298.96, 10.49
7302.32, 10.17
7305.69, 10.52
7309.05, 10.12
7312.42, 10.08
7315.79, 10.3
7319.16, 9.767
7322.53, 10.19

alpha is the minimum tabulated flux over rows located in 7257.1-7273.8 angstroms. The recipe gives 9.37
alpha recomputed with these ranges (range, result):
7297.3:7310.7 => 10.12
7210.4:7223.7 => 9.222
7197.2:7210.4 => 9.179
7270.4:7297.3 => 9.55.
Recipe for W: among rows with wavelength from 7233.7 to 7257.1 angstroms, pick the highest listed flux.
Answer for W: 10.49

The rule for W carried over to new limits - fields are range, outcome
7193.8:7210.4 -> 9.788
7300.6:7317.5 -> 10.52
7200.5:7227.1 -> 9.947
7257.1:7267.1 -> 10.22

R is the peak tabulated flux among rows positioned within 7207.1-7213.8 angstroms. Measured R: 9.788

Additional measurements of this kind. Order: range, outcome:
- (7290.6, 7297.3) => 10.35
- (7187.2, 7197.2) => 9.415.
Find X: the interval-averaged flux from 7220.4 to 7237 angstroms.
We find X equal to 9.79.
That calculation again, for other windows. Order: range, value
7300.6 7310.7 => 10.3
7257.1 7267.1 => 9.88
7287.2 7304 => 10.3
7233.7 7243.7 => 10.3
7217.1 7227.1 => 9.74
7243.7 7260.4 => 9.56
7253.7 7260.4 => 9.53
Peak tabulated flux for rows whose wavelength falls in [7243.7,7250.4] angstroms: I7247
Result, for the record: 9.714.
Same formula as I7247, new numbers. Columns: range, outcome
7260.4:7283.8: 10.68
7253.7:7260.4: 9.673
